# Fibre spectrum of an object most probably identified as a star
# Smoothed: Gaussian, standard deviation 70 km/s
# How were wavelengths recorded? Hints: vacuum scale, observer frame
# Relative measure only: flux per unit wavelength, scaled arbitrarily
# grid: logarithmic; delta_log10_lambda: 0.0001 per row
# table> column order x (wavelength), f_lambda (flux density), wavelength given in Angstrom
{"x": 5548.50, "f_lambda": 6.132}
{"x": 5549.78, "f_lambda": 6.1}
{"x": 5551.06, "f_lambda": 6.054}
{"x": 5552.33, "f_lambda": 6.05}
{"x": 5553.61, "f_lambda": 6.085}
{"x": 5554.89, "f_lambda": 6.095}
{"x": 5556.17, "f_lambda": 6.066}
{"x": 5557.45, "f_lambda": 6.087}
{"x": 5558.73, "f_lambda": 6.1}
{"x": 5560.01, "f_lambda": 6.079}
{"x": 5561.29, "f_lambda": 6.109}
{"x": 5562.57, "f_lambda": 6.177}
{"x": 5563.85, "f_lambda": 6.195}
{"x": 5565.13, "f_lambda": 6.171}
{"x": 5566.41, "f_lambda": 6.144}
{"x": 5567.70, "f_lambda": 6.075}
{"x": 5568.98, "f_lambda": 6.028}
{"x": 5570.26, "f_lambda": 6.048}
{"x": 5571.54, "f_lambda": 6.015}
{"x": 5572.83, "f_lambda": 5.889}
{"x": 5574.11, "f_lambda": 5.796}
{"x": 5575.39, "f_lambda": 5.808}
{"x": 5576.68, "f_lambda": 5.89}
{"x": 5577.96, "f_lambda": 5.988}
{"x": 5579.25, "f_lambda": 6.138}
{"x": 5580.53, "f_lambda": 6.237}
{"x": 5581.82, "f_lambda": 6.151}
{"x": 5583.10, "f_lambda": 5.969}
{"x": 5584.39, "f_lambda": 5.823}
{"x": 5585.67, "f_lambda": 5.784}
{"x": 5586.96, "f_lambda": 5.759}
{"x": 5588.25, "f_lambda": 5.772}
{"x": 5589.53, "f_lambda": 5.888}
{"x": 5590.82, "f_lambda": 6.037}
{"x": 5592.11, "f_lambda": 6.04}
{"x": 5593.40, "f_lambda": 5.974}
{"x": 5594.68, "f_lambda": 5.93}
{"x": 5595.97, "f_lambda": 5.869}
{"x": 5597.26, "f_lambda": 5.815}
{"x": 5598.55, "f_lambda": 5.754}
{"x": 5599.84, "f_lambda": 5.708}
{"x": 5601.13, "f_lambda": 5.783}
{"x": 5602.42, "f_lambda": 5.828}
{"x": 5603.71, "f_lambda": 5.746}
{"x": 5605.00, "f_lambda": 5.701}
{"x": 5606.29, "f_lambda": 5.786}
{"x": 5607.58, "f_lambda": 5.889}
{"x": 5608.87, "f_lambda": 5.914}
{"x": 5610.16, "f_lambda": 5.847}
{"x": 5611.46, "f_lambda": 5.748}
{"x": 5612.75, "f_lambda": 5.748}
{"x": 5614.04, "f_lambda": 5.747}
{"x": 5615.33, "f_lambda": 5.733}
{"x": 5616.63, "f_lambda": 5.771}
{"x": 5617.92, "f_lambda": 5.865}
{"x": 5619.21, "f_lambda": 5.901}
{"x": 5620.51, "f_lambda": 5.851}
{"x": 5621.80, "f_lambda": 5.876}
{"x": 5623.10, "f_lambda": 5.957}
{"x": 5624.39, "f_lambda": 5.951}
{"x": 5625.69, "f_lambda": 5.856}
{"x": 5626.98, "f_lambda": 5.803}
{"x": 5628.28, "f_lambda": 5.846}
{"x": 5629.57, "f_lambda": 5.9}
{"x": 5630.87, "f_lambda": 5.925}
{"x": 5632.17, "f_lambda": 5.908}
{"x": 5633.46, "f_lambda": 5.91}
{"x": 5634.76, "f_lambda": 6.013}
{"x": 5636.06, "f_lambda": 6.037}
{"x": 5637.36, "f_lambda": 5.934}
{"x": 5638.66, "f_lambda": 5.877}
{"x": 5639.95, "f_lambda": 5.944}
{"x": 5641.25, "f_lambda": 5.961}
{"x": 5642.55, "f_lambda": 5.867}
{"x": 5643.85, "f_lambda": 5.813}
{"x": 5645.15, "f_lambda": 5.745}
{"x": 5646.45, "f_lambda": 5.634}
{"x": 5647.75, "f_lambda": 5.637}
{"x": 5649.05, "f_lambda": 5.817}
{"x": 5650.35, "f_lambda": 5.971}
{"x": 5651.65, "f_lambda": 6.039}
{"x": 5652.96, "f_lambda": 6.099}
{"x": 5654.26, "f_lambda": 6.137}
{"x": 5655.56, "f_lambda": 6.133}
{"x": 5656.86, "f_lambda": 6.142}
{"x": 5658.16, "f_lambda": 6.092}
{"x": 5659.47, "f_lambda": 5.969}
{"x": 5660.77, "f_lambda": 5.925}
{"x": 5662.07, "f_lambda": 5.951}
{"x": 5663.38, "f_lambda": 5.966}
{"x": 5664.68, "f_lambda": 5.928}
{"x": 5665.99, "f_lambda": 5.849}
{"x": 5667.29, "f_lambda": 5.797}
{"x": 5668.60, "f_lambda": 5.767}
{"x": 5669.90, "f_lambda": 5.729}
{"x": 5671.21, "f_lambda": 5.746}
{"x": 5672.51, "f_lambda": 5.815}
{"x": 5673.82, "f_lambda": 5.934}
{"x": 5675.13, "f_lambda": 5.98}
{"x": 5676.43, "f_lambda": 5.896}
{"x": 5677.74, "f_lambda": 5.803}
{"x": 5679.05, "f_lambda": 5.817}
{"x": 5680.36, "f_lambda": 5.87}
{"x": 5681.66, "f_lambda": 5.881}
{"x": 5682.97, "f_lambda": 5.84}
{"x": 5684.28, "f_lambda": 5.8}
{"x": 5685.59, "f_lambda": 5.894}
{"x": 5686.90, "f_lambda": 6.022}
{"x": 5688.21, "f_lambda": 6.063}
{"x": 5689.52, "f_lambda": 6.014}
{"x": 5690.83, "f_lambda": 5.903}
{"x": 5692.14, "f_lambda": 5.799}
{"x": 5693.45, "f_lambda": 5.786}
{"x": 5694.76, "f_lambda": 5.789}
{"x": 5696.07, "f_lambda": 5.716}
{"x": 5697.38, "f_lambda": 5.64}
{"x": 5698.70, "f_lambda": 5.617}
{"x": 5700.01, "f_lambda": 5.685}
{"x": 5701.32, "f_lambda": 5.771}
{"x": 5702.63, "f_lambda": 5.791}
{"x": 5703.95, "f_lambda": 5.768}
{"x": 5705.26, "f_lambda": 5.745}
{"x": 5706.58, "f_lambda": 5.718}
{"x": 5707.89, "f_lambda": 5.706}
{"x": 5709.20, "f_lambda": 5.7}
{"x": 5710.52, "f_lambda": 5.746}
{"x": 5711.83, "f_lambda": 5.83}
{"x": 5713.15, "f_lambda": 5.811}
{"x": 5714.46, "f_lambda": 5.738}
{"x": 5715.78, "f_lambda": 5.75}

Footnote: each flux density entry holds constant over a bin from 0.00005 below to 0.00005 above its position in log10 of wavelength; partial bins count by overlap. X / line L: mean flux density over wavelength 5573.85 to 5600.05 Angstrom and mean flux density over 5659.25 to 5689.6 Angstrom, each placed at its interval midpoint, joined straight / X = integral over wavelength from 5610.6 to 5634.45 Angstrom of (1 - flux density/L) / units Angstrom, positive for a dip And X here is 0.2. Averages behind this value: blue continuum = 5.92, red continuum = 5.88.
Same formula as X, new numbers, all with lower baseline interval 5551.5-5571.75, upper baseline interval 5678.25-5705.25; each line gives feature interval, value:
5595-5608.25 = 0.49 Angstrom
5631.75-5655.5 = 0.04 Angstrom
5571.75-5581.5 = 0.15 Angstrom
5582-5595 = 0.29 Angstrom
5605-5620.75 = 0.47 Angstrom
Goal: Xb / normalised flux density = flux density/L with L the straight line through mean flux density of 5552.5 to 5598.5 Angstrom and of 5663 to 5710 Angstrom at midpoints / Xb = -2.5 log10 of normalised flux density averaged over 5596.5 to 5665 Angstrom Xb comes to 0.01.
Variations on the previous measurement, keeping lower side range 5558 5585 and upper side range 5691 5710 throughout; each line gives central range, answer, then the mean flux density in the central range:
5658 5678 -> -0.01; 5.88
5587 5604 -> 0.02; 5.86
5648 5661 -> -0.03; 6.02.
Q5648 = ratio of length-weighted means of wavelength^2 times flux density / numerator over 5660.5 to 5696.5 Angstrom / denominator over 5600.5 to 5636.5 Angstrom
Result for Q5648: 1.02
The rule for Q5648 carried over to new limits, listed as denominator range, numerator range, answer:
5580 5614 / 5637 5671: 1.03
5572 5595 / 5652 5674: 1.03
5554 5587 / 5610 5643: 0.99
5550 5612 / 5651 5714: 1.02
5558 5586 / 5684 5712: 1.00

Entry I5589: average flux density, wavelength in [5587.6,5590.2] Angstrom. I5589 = 5.83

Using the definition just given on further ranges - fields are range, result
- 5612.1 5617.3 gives 5.75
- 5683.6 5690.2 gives 5.96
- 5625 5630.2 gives 5.85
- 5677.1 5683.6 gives 5.84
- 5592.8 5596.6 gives 5.93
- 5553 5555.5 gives 6.09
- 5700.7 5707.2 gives 5.75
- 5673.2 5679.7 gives 5.88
